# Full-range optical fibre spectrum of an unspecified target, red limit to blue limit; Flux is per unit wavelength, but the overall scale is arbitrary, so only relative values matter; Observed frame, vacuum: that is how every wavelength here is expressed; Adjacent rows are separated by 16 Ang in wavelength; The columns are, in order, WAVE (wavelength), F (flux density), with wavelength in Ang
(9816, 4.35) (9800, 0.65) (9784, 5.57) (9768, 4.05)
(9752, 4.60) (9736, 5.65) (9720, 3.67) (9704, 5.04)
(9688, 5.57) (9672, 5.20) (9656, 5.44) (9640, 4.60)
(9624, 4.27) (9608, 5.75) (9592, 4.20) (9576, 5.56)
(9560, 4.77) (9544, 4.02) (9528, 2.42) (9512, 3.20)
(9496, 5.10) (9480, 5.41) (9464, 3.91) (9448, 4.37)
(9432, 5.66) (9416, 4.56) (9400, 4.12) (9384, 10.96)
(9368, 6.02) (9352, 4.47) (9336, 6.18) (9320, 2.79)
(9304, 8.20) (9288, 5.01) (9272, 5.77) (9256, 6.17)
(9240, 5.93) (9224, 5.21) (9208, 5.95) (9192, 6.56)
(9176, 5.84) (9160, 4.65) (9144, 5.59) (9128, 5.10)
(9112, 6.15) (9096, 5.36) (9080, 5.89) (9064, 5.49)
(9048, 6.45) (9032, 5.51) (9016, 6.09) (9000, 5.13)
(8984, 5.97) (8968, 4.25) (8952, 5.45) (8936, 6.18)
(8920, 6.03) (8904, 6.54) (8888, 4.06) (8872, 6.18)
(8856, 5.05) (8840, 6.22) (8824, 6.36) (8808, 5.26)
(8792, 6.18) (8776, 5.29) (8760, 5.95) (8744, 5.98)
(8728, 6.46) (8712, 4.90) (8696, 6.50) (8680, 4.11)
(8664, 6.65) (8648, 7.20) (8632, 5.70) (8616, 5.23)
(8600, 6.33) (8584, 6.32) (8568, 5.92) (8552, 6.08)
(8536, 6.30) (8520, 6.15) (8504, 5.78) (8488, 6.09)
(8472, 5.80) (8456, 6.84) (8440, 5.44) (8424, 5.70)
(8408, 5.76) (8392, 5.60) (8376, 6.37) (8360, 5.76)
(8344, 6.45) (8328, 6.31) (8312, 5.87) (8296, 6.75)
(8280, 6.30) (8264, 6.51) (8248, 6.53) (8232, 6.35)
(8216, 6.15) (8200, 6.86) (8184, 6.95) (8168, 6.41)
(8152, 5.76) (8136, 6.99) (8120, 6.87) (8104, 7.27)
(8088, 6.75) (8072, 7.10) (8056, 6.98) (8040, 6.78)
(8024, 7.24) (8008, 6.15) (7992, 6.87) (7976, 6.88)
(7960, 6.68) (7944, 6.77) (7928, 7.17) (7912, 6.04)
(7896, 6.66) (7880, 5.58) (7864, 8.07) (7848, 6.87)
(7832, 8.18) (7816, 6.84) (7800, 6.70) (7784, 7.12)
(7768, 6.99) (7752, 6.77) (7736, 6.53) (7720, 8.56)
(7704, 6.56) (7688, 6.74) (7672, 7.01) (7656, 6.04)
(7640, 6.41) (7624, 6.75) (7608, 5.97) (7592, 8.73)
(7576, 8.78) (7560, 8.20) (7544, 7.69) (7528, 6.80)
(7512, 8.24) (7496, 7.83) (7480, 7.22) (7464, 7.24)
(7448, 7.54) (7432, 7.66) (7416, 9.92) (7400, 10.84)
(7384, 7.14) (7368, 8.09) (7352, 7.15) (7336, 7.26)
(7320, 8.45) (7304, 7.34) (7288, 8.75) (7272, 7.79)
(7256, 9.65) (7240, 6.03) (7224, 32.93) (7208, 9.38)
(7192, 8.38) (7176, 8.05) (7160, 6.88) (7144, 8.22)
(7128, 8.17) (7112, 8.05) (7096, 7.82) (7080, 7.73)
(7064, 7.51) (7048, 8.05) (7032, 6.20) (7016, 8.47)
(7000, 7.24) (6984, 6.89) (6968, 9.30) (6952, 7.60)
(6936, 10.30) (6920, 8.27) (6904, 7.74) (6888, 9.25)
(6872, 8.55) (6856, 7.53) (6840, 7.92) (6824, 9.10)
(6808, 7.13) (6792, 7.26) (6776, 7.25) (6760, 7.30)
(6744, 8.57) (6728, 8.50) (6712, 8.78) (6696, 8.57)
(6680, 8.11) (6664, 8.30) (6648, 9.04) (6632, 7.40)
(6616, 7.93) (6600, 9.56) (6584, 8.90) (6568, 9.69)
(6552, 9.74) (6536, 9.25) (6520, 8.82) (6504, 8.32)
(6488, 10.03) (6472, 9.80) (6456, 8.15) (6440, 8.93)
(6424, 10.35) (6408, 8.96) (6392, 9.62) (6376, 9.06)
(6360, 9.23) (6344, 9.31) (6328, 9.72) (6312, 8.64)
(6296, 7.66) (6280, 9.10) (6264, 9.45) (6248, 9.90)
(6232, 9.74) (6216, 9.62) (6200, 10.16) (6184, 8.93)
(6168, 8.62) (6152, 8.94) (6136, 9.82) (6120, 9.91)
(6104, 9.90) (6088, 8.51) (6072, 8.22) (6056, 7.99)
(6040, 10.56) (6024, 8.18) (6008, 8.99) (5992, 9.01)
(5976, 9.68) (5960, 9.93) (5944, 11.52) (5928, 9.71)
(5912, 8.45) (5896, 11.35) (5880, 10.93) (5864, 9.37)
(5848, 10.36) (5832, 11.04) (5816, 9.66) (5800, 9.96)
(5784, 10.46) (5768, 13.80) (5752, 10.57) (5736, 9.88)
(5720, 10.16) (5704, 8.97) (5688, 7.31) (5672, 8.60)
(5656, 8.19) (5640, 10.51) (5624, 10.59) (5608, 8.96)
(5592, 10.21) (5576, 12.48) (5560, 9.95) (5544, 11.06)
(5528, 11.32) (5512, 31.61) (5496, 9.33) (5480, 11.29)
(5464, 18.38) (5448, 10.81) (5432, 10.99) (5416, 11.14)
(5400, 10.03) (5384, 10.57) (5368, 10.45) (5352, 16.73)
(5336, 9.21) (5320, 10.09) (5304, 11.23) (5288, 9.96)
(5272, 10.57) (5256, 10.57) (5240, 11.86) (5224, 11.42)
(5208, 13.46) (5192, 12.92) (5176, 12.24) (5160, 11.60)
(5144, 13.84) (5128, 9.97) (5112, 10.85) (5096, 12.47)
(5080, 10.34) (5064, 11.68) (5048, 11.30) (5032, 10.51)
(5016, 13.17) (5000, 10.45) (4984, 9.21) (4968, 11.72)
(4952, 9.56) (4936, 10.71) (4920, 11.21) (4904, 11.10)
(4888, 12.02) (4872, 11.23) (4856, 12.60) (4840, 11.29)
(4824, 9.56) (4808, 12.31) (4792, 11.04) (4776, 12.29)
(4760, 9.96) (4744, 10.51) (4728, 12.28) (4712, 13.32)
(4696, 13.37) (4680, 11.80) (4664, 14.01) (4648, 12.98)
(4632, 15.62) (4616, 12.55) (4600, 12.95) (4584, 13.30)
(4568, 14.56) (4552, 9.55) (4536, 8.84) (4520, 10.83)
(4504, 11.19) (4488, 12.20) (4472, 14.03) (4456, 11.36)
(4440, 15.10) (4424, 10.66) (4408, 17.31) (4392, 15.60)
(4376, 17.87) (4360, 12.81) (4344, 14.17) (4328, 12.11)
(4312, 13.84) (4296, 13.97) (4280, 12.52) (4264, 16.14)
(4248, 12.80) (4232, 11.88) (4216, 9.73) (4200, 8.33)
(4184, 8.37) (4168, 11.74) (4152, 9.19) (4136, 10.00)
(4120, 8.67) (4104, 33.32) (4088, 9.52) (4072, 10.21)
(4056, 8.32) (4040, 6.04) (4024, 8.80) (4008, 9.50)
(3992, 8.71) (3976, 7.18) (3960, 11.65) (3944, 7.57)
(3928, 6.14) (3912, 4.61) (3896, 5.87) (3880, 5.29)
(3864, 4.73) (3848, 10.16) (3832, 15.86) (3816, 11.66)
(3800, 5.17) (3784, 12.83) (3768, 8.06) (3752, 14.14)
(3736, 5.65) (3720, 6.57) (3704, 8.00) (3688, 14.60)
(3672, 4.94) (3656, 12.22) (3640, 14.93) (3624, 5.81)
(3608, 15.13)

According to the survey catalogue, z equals 0.101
